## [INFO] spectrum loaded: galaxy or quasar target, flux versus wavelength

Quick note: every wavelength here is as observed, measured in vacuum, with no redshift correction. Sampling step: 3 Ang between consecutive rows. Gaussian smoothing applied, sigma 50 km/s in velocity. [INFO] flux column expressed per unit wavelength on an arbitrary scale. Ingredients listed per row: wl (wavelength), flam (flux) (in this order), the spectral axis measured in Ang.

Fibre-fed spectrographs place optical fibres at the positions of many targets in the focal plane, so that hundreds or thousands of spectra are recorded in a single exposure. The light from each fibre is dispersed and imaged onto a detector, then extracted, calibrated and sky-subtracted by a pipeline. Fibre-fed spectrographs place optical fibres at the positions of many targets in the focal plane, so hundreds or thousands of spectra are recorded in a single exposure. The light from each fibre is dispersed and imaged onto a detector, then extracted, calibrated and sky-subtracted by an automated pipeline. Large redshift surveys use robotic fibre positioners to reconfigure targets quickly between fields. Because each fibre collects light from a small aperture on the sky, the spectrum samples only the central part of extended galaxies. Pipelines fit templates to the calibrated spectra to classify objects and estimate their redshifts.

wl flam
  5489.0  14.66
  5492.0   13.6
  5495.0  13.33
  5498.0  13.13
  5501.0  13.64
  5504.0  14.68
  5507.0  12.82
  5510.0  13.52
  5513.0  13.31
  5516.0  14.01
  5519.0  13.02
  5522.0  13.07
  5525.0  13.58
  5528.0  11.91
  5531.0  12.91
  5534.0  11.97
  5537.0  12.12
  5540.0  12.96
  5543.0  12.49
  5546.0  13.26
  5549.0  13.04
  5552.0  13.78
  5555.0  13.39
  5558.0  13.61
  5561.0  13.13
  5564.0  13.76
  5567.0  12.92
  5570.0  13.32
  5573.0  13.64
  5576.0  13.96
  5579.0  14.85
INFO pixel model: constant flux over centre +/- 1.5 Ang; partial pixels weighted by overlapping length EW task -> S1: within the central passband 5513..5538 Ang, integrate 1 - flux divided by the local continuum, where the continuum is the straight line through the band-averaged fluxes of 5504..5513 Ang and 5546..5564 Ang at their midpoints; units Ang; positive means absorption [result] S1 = 1.1 Ang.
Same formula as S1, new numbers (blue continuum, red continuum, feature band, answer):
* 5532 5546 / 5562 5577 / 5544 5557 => -0.5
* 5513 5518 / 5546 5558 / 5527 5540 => 1.2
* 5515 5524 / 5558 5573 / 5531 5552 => 1.0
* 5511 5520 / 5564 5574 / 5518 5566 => 1.5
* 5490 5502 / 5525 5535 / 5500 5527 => -1.1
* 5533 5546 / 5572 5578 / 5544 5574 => -0.2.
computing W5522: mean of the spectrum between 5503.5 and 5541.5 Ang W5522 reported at 13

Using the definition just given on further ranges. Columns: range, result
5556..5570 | 13.4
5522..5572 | 13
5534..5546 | 12.5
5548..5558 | 13.5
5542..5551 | 13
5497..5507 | 13.7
